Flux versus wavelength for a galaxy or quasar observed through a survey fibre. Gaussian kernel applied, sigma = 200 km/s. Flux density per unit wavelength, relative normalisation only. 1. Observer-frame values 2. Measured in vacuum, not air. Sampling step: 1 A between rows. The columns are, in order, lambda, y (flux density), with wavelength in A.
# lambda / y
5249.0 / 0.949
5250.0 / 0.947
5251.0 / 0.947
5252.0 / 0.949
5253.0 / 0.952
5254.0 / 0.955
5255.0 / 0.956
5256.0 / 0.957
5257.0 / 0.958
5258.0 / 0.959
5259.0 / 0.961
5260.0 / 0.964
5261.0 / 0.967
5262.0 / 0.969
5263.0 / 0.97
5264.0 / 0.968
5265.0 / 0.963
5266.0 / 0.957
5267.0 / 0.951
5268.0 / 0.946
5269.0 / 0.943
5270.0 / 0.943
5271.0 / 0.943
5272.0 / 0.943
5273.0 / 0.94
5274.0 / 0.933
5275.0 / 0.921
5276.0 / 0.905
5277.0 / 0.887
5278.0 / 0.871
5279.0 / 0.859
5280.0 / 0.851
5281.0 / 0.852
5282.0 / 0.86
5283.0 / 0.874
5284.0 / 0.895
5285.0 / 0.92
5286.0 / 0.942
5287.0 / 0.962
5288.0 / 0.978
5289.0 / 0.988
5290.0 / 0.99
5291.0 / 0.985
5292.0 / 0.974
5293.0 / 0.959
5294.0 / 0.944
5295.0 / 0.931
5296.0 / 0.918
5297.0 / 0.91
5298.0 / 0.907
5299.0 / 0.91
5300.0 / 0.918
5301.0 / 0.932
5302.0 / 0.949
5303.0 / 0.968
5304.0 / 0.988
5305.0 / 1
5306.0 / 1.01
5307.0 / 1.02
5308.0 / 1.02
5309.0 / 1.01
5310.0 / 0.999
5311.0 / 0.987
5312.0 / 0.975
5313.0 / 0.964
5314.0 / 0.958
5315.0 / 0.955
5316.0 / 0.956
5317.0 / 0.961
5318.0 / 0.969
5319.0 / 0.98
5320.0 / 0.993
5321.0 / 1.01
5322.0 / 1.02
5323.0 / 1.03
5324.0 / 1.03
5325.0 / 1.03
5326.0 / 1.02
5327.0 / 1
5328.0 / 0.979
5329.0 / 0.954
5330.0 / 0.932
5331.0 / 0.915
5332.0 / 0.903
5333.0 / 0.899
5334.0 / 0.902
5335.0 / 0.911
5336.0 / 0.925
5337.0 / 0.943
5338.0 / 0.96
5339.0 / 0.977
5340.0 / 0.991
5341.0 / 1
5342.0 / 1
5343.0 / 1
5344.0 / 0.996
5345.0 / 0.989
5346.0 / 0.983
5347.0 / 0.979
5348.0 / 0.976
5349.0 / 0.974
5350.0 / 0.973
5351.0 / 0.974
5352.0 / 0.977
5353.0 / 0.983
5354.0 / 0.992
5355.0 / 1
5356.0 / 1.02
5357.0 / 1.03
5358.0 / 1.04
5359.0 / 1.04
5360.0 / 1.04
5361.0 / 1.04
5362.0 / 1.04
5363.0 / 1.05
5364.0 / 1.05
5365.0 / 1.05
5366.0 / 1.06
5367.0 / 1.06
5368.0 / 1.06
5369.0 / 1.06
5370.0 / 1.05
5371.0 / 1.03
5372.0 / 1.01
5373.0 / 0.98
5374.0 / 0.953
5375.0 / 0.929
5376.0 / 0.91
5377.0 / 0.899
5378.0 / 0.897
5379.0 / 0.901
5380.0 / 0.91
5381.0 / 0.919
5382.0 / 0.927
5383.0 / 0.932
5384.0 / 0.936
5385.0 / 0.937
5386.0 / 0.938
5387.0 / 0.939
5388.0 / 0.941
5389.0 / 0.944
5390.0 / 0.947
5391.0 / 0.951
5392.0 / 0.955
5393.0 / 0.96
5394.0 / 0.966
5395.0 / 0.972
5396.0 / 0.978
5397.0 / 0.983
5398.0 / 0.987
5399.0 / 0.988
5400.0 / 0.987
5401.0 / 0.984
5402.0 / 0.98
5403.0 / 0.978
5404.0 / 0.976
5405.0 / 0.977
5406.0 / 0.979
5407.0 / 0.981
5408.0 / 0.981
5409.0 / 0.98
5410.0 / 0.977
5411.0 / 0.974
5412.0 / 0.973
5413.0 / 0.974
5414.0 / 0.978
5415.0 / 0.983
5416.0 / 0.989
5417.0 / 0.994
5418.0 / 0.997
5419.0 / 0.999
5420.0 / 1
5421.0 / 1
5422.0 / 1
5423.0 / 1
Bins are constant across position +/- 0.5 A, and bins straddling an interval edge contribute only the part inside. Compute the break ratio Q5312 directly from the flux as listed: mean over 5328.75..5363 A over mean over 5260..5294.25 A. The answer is 1.05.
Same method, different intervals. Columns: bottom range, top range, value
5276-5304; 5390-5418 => 1.06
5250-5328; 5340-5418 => 1.03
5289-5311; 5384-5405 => 1.00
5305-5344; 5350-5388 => 1.01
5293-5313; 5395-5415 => 1.02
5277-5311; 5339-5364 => 1.07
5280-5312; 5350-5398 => 1.03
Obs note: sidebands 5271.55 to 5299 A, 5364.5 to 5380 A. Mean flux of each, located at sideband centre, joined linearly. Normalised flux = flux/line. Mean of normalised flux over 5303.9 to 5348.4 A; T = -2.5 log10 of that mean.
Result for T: -0.03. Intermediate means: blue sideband 0.922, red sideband 0.987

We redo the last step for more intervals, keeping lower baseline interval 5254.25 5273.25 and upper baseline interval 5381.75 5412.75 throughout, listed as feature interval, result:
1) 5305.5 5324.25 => -0.04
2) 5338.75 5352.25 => -0.03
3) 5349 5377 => -0.05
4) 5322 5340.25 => 0.00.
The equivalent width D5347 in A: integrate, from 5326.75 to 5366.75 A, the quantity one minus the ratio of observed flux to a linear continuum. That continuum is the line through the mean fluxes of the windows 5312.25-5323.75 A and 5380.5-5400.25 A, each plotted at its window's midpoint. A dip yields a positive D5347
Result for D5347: -0.65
